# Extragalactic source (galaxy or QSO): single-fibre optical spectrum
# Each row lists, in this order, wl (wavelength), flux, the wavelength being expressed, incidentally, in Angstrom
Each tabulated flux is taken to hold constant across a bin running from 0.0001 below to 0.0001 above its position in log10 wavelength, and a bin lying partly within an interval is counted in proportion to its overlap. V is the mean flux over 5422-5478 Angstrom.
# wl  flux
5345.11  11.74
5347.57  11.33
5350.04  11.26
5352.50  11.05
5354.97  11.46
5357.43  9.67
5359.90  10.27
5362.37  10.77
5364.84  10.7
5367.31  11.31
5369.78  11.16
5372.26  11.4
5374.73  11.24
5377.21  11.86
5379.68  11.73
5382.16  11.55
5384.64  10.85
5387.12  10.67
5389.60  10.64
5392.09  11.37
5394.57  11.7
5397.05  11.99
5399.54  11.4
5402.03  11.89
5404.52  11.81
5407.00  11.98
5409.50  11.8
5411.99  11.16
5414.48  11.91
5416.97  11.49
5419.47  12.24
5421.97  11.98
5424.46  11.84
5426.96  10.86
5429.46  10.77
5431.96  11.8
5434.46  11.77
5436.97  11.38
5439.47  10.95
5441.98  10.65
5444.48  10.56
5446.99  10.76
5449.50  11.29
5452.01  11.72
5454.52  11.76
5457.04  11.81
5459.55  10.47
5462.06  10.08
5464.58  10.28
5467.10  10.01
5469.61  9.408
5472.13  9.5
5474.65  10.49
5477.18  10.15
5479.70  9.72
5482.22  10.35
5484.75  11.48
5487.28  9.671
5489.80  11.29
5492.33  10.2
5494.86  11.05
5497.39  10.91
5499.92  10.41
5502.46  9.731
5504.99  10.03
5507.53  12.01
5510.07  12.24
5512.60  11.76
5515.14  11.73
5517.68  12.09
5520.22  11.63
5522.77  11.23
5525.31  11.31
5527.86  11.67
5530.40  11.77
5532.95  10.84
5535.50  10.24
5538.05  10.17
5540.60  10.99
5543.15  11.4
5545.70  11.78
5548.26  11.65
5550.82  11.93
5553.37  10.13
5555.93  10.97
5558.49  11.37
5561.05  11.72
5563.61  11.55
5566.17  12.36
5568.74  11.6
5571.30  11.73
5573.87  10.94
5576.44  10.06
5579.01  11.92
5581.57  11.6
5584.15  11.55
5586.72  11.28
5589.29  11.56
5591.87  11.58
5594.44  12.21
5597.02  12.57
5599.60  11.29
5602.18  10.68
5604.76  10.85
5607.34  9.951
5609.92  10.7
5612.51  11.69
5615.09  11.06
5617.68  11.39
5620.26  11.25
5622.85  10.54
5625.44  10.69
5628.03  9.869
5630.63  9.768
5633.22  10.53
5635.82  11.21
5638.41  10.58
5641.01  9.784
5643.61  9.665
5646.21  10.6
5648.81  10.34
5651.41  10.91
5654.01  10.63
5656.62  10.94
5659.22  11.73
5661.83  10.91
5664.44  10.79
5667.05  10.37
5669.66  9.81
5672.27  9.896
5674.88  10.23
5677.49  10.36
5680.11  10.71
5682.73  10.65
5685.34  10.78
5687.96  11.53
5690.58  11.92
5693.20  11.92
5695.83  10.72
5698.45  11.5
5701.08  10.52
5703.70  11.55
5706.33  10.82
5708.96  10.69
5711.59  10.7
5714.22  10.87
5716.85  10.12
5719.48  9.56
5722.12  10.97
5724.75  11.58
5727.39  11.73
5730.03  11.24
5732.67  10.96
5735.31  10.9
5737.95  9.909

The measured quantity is 10.9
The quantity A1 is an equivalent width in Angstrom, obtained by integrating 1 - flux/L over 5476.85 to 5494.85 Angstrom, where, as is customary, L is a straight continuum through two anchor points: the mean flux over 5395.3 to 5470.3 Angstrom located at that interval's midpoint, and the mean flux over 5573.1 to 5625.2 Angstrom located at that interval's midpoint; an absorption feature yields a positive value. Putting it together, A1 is 1.3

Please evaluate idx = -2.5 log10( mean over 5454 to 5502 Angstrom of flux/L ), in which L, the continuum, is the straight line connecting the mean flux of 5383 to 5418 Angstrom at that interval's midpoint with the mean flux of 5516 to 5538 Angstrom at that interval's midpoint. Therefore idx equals 0.09 mag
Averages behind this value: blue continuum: 11.5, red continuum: 11.3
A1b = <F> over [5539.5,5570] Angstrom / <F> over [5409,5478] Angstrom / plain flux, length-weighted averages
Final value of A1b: 1.0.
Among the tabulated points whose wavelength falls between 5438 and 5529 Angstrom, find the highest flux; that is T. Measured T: 12.24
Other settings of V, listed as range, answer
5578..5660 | 11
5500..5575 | 11.3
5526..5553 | 11.2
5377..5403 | 11.4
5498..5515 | 11.1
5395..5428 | 11.7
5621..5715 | 10.7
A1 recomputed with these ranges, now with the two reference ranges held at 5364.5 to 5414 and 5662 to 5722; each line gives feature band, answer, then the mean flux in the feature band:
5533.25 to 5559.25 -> 0.05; 11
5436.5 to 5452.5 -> 0.44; 11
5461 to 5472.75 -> 1.44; 9.87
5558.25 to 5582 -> -1.01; 11.5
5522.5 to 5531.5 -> -0.33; 11.5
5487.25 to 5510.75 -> 0.85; 10.8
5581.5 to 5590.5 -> -0.41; 11.5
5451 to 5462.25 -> 0.02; 11.3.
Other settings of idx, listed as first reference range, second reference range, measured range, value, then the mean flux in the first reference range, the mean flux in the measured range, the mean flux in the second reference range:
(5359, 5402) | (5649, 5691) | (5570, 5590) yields -0.043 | 11.2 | 11.3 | 10.7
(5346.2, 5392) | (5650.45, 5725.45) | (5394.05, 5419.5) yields -0.068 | 11.1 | 11.7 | 10.8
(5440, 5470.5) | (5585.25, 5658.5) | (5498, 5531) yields -0.053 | 10.8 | 11.3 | 10.9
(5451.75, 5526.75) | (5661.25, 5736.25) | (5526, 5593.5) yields -0.050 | 10.8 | 11.3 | 10.8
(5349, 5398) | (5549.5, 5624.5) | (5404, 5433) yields -0.044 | 11.1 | 11.6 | 11.3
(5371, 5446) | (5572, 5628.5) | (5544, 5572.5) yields -0.028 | 11.4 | 11.5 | 11.2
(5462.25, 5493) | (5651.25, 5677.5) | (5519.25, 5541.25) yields -0.078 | 10.2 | 11.1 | 10.6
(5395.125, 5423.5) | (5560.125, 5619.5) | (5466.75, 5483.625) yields 0.169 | 11.8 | 9.96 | 11.4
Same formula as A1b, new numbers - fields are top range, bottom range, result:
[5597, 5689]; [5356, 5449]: 0.94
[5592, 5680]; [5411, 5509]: 0.99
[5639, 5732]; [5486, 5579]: 0.96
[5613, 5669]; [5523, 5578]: 0.95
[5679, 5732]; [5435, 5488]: 1.04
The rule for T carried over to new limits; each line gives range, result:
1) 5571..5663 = 12.57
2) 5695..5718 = 11.55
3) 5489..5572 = 12.36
